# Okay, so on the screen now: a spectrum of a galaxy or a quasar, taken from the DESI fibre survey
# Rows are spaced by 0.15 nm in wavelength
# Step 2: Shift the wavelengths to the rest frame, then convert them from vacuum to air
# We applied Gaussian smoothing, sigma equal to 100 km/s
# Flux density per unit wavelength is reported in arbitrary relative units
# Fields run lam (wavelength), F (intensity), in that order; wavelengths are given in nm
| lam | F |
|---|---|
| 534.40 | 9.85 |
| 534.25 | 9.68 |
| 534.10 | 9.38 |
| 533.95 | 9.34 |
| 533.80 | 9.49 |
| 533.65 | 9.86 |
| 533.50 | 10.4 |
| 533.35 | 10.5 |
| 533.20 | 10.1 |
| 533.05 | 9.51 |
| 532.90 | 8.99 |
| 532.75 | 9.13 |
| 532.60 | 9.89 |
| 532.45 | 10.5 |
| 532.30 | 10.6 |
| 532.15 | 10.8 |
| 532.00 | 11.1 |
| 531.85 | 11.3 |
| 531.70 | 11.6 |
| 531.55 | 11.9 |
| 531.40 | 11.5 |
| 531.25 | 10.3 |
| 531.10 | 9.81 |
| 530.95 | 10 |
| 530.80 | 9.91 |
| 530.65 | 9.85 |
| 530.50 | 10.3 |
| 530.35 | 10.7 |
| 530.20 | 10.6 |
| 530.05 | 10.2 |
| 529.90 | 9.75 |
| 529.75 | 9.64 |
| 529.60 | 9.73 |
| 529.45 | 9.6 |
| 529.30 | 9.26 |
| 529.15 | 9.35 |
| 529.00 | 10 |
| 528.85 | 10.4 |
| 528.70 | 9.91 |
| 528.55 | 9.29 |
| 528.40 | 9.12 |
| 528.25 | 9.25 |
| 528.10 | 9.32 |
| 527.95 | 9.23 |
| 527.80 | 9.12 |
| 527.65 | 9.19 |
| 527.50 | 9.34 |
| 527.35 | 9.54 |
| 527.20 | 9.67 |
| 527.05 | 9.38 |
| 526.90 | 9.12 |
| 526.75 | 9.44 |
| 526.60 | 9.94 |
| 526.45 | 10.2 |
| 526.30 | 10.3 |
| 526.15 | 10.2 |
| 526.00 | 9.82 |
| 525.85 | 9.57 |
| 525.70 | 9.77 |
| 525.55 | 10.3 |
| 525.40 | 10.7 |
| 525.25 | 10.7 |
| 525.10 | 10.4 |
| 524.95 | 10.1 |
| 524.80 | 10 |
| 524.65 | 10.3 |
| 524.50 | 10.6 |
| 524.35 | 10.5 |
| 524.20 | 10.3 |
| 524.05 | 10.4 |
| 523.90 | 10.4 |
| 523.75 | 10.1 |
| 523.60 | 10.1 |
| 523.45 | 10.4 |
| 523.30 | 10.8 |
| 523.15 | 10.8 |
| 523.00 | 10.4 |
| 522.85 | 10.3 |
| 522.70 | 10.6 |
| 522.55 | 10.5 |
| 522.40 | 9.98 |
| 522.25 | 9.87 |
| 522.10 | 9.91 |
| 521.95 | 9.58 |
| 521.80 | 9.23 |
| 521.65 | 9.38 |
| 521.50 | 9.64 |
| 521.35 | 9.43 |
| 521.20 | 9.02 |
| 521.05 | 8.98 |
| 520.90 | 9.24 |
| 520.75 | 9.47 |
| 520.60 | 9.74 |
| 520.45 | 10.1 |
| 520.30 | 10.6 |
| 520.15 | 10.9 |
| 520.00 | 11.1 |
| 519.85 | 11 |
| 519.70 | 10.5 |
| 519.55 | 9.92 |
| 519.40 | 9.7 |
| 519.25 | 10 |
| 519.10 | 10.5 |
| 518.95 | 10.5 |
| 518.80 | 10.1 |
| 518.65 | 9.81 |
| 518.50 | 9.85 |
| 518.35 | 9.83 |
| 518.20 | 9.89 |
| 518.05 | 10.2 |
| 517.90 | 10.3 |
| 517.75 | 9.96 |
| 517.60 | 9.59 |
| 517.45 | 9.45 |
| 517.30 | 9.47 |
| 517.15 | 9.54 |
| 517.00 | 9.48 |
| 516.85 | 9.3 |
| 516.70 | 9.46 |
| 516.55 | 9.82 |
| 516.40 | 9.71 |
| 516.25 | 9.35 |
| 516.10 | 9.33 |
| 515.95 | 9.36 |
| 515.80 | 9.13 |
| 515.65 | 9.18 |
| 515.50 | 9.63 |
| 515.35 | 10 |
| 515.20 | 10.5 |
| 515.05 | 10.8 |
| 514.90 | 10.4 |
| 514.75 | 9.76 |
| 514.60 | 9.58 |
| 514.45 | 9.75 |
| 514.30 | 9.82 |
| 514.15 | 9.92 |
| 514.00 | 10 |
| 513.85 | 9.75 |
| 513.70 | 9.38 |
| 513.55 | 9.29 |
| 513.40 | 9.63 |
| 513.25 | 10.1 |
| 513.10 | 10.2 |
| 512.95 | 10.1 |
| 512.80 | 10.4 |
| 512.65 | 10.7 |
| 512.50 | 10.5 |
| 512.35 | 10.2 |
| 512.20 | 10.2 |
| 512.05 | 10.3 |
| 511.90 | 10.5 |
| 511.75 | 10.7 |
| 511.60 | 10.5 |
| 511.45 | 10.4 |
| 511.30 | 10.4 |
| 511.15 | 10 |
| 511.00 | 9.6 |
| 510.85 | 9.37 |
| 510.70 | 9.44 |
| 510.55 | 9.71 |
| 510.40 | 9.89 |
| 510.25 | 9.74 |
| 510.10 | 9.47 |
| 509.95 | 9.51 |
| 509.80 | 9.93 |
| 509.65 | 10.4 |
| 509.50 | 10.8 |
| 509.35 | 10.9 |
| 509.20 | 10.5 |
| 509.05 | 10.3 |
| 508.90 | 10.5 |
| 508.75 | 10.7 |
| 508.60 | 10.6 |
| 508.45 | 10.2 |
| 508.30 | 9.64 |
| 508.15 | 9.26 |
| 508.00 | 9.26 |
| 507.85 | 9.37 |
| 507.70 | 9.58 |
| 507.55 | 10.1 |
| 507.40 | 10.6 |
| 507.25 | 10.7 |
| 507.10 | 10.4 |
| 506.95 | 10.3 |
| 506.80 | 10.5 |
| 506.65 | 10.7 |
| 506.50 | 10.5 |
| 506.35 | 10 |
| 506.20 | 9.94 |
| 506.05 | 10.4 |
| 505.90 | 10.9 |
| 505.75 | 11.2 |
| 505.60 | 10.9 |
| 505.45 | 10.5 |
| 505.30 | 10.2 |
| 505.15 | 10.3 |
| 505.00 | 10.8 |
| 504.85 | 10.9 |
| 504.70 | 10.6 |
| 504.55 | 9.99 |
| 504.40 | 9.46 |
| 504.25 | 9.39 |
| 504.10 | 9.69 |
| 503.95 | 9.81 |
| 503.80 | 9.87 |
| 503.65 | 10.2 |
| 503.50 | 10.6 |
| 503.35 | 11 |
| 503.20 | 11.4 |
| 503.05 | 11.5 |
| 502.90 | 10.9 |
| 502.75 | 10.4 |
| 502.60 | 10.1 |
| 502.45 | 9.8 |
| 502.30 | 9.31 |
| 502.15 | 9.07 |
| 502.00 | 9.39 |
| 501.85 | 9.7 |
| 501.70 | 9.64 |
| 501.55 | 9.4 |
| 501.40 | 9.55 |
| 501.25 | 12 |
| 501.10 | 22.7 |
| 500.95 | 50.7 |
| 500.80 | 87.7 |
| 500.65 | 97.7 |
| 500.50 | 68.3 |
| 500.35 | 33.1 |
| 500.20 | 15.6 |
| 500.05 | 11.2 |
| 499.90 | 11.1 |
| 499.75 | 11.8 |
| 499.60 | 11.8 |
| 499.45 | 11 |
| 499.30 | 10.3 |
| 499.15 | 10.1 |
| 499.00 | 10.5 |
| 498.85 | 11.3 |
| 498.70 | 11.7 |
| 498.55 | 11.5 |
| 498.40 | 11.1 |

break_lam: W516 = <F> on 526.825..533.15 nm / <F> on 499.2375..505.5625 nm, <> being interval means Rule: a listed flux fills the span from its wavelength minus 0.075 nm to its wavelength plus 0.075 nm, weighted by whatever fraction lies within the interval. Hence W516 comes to 0.57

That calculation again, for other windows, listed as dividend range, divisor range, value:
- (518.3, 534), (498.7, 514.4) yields 0.76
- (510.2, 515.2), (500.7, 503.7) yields 0.57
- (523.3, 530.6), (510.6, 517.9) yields 1.00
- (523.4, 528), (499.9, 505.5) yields 0.54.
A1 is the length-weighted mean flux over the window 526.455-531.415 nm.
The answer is 9.74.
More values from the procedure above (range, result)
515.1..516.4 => 9.59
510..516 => 9.96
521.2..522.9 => 9.81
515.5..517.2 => 9.43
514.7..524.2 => 9.94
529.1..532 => 10.3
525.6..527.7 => 9.69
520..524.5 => 10.1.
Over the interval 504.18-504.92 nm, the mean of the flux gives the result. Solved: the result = 10.1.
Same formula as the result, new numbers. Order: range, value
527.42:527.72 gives 9.27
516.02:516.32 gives 9.34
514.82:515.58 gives 10.3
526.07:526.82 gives 10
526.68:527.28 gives 9.4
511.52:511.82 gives 10.6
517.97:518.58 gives 9.94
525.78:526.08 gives 9.71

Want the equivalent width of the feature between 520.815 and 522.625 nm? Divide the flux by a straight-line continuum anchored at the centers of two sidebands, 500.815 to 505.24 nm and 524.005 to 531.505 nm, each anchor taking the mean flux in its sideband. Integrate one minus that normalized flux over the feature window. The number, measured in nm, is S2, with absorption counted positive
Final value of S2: 0.19 nm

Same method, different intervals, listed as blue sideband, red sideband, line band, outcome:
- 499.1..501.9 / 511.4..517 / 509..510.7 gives 0.579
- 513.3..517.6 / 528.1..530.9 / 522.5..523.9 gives -0.099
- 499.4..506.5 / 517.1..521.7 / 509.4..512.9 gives 0.847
